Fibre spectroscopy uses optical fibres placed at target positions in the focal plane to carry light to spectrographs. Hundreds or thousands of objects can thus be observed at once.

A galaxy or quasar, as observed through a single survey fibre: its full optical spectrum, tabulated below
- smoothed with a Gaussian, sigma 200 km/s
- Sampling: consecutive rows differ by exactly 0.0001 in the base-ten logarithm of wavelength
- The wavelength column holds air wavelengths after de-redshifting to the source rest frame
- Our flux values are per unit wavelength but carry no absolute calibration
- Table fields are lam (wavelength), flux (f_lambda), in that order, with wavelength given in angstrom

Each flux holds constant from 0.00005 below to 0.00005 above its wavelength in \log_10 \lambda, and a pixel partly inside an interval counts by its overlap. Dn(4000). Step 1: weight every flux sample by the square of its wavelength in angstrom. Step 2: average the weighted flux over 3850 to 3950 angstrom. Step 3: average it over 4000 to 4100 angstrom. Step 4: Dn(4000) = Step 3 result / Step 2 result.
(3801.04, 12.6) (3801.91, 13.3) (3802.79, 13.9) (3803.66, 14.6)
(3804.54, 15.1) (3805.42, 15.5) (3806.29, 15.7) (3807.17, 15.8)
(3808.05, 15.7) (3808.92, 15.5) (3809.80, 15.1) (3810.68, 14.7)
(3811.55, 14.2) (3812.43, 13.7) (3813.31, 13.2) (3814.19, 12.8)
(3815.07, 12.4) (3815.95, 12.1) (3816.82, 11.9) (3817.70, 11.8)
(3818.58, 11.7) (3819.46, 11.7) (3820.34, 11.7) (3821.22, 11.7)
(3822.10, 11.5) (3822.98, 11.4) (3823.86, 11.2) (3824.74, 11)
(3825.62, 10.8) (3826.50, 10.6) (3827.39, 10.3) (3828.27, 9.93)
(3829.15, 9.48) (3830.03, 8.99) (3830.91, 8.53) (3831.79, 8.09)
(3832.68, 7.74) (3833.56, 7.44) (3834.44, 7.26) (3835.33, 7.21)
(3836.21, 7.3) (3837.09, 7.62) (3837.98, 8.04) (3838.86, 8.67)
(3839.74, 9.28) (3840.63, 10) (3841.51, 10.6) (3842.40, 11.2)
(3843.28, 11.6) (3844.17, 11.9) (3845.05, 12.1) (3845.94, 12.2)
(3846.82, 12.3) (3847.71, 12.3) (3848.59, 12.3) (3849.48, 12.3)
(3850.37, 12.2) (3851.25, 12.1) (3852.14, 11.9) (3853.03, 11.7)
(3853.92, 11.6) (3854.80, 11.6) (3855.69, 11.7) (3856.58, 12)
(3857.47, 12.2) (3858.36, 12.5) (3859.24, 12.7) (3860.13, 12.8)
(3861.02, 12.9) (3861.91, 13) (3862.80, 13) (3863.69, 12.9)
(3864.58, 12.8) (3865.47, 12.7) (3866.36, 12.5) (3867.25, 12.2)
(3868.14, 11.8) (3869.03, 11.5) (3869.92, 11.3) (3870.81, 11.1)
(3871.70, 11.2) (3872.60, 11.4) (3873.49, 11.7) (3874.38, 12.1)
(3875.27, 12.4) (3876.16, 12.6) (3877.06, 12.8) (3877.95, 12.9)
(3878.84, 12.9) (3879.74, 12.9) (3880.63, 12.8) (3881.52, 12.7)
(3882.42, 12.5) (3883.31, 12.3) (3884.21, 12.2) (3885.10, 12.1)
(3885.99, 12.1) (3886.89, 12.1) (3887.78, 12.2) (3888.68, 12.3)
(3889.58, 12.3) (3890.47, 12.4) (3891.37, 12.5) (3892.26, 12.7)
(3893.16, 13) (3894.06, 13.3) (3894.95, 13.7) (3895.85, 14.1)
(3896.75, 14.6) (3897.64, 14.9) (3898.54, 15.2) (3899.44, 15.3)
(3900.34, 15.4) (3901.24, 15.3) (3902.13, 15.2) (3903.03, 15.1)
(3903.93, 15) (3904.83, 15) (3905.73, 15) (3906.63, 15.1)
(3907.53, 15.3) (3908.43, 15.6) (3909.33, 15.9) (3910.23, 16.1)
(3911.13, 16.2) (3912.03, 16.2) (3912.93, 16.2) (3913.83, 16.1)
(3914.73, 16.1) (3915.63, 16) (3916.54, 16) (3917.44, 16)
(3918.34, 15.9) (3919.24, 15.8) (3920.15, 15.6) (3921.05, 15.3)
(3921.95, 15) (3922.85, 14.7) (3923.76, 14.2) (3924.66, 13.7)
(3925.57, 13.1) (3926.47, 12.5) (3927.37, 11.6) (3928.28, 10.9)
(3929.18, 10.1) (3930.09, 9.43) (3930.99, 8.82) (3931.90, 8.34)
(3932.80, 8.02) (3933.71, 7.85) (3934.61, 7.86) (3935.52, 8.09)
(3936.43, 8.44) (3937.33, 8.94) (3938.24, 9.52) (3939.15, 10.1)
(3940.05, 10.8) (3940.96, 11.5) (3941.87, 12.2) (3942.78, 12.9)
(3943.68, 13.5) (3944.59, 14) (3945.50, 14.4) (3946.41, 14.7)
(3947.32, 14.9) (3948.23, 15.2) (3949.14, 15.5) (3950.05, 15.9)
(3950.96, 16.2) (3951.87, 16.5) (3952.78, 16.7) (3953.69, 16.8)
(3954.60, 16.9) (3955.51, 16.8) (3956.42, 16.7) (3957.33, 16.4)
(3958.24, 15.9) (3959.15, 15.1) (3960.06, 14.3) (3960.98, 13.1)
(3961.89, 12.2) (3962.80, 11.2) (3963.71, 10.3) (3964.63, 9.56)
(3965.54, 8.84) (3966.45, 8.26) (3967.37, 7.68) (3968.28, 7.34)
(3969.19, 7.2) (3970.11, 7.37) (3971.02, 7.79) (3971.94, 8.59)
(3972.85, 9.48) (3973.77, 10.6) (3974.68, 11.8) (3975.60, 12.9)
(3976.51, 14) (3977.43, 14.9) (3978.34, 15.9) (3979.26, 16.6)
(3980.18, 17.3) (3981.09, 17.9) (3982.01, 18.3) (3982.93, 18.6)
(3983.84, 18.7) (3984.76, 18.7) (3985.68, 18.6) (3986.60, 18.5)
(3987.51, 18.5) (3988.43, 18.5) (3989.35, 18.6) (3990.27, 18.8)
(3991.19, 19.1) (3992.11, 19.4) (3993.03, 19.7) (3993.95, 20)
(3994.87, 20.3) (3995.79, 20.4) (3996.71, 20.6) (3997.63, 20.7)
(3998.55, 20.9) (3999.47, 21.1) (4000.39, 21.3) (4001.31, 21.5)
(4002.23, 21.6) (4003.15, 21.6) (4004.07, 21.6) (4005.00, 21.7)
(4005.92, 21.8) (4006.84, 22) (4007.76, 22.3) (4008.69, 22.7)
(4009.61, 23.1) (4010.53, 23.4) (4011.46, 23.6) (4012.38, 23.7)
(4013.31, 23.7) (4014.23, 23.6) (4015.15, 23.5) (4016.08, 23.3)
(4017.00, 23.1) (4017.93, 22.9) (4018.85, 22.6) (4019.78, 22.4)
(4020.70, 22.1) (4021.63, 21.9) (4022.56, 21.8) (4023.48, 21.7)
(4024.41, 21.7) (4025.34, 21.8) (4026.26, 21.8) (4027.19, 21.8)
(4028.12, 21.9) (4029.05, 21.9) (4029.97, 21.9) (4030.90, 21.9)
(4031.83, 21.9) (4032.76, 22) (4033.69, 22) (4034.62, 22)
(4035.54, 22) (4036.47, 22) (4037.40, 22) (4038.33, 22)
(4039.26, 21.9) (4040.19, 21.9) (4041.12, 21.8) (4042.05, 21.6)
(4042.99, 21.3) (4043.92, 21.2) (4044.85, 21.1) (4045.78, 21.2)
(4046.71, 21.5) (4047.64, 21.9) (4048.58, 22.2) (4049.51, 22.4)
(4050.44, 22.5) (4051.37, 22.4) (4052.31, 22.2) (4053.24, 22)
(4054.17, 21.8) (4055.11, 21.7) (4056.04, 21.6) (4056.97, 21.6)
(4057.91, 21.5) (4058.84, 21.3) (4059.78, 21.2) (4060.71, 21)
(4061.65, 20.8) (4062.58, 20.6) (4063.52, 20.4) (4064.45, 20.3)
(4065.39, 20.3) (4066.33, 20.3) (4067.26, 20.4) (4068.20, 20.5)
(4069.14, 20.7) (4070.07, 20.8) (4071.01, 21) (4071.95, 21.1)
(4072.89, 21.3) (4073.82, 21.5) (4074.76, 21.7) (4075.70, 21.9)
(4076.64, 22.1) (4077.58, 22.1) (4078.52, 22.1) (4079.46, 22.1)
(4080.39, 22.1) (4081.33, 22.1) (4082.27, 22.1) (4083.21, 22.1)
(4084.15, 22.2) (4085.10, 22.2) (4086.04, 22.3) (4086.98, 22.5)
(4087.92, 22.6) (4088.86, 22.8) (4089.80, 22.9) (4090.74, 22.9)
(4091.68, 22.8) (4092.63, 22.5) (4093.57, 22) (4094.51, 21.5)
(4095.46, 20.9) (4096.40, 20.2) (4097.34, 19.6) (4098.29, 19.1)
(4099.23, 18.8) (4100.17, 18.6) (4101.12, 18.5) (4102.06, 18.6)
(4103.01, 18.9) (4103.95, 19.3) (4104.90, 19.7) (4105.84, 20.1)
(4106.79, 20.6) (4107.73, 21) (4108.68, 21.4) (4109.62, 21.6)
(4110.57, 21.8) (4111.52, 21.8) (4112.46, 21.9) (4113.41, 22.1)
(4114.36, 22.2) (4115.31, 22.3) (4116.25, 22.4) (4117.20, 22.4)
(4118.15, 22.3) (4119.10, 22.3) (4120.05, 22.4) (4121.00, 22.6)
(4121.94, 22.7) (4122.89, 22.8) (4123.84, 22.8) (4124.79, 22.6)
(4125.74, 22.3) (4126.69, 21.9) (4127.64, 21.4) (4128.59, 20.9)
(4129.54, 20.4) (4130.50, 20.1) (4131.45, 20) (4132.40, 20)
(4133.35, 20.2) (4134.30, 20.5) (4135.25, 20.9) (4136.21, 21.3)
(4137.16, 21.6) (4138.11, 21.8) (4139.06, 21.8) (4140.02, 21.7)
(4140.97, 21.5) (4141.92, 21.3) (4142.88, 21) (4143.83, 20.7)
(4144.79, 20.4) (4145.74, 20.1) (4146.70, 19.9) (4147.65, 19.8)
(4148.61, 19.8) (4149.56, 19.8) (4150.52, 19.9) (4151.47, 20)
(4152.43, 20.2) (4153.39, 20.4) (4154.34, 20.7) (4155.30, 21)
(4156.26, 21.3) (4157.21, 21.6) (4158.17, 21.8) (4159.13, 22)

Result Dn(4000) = 1.8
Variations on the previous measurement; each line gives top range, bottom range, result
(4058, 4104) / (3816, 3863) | 2.20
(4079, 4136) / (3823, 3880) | 2.18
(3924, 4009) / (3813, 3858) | 1.48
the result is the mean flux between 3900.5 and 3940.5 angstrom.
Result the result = 13.2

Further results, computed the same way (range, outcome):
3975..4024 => 20.4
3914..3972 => 12.6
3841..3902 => 12.6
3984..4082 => 21.5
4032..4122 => 21.5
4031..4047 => 21.7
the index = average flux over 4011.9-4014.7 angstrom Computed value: 23.7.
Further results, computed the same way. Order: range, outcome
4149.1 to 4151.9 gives 19.9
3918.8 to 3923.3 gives 15.3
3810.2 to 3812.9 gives 14.2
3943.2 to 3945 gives 13.8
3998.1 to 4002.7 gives 21.3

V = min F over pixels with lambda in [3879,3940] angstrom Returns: 7.85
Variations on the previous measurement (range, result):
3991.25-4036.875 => 19.4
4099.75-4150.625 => 18.5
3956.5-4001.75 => 7.2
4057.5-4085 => 20.3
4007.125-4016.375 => 22.3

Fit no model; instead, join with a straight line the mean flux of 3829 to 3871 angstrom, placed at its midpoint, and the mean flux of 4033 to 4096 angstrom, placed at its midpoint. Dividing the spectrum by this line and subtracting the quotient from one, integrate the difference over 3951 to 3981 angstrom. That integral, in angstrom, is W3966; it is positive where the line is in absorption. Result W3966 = 7.1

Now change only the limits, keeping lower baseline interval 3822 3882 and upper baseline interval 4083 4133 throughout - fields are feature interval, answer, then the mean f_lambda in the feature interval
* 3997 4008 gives -2.8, 21.5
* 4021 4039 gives -3.6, 21.9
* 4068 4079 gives -0.8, 21.4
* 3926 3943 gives 5.4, 9.85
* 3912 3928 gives -1.2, 14.9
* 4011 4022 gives -3.3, 23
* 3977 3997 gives -2.4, 18.5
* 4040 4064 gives -3.0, 21.6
